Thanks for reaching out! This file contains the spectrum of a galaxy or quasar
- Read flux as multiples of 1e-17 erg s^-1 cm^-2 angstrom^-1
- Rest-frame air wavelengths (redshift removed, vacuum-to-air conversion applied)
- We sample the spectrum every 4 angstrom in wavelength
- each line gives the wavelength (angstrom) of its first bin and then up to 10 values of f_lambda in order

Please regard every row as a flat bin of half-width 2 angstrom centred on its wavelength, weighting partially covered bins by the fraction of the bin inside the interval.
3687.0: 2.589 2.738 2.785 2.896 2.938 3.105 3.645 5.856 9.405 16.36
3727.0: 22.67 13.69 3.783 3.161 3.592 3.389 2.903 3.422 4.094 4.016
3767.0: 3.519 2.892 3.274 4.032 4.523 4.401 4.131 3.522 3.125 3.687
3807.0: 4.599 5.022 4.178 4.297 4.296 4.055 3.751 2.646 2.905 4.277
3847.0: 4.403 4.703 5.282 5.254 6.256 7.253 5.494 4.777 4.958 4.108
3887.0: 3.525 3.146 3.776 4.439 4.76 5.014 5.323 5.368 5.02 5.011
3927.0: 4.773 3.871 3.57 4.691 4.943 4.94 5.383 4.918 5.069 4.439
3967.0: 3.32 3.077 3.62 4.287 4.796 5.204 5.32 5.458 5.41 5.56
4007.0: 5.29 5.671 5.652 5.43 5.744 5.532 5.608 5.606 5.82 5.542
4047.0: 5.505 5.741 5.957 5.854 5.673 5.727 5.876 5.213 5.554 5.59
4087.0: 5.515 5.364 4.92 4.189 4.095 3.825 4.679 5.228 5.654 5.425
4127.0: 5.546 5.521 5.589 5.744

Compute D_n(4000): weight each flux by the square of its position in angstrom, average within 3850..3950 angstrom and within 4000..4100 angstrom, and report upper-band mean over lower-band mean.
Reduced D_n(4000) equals 1.24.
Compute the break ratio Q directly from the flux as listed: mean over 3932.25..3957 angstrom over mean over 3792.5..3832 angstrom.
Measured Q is 1.16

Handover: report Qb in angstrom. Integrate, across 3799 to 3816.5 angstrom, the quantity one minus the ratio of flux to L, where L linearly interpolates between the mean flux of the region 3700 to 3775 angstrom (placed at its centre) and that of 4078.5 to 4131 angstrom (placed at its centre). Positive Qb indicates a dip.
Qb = 5.0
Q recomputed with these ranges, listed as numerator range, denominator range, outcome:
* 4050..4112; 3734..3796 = 1.43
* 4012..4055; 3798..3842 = 1.45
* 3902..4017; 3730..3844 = 1.20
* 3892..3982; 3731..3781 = 1.15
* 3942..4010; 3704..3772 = 0.74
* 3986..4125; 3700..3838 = 1.05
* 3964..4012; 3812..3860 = 1.13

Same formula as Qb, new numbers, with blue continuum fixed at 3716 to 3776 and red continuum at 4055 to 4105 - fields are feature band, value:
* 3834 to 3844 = 4.9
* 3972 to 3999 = 4.5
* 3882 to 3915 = 9.5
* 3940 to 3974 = 7.9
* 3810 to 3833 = 7.8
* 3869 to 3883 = 2.8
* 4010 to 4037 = -0.2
